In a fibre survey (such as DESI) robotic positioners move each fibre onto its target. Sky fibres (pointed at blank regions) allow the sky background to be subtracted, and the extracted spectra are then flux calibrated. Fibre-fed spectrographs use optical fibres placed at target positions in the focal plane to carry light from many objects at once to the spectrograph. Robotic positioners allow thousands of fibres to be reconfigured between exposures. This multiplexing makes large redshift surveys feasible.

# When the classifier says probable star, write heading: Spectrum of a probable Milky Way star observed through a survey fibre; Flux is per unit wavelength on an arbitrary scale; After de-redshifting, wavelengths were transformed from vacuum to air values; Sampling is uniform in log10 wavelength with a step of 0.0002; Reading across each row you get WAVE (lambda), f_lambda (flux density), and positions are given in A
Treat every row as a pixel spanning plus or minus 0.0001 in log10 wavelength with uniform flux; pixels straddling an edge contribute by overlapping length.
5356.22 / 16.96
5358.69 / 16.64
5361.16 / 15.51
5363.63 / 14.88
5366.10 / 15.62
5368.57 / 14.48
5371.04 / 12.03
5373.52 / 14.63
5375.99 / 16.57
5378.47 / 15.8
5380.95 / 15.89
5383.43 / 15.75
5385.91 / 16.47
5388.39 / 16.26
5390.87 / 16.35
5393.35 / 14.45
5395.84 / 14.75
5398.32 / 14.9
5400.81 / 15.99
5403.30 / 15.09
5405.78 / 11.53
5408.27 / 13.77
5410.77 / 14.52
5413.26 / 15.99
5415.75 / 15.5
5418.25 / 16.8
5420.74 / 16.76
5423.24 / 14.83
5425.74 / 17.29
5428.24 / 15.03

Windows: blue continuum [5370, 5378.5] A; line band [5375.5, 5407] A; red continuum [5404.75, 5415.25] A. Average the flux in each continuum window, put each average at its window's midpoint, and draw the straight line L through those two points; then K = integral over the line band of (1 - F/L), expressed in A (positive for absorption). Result -2.04 A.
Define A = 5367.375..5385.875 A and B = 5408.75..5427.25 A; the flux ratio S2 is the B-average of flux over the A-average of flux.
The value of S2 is 1.05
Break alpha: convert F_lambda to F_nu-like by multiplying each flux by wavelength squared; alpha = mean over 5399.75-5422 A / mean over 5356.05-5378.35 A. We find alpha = 1.01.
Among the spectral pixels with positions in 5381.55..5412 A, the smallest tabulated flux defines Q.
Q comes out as 11.53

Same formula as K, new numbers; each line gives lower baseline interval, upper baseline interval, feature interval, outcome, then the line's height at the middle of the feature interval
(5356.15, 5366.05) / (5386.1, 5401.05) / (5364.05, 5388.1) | 0.60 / 15.7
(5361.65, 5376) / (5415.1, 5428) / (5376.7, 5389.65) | -0.90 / 15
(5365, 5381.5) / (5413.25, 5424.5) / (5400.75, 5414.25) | 1.20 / 15.7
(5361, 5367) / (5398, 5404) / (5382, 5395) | -0.39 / 15.4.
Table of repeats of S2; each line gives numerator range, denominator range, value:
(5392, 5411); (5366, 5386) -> 0.95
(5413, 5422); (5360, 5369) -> 1.07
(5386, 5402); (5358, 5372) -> 1.05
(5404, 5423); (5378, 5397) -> 0.95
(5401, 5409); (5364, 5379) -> 0.93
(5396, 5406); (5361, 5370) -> 0.98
